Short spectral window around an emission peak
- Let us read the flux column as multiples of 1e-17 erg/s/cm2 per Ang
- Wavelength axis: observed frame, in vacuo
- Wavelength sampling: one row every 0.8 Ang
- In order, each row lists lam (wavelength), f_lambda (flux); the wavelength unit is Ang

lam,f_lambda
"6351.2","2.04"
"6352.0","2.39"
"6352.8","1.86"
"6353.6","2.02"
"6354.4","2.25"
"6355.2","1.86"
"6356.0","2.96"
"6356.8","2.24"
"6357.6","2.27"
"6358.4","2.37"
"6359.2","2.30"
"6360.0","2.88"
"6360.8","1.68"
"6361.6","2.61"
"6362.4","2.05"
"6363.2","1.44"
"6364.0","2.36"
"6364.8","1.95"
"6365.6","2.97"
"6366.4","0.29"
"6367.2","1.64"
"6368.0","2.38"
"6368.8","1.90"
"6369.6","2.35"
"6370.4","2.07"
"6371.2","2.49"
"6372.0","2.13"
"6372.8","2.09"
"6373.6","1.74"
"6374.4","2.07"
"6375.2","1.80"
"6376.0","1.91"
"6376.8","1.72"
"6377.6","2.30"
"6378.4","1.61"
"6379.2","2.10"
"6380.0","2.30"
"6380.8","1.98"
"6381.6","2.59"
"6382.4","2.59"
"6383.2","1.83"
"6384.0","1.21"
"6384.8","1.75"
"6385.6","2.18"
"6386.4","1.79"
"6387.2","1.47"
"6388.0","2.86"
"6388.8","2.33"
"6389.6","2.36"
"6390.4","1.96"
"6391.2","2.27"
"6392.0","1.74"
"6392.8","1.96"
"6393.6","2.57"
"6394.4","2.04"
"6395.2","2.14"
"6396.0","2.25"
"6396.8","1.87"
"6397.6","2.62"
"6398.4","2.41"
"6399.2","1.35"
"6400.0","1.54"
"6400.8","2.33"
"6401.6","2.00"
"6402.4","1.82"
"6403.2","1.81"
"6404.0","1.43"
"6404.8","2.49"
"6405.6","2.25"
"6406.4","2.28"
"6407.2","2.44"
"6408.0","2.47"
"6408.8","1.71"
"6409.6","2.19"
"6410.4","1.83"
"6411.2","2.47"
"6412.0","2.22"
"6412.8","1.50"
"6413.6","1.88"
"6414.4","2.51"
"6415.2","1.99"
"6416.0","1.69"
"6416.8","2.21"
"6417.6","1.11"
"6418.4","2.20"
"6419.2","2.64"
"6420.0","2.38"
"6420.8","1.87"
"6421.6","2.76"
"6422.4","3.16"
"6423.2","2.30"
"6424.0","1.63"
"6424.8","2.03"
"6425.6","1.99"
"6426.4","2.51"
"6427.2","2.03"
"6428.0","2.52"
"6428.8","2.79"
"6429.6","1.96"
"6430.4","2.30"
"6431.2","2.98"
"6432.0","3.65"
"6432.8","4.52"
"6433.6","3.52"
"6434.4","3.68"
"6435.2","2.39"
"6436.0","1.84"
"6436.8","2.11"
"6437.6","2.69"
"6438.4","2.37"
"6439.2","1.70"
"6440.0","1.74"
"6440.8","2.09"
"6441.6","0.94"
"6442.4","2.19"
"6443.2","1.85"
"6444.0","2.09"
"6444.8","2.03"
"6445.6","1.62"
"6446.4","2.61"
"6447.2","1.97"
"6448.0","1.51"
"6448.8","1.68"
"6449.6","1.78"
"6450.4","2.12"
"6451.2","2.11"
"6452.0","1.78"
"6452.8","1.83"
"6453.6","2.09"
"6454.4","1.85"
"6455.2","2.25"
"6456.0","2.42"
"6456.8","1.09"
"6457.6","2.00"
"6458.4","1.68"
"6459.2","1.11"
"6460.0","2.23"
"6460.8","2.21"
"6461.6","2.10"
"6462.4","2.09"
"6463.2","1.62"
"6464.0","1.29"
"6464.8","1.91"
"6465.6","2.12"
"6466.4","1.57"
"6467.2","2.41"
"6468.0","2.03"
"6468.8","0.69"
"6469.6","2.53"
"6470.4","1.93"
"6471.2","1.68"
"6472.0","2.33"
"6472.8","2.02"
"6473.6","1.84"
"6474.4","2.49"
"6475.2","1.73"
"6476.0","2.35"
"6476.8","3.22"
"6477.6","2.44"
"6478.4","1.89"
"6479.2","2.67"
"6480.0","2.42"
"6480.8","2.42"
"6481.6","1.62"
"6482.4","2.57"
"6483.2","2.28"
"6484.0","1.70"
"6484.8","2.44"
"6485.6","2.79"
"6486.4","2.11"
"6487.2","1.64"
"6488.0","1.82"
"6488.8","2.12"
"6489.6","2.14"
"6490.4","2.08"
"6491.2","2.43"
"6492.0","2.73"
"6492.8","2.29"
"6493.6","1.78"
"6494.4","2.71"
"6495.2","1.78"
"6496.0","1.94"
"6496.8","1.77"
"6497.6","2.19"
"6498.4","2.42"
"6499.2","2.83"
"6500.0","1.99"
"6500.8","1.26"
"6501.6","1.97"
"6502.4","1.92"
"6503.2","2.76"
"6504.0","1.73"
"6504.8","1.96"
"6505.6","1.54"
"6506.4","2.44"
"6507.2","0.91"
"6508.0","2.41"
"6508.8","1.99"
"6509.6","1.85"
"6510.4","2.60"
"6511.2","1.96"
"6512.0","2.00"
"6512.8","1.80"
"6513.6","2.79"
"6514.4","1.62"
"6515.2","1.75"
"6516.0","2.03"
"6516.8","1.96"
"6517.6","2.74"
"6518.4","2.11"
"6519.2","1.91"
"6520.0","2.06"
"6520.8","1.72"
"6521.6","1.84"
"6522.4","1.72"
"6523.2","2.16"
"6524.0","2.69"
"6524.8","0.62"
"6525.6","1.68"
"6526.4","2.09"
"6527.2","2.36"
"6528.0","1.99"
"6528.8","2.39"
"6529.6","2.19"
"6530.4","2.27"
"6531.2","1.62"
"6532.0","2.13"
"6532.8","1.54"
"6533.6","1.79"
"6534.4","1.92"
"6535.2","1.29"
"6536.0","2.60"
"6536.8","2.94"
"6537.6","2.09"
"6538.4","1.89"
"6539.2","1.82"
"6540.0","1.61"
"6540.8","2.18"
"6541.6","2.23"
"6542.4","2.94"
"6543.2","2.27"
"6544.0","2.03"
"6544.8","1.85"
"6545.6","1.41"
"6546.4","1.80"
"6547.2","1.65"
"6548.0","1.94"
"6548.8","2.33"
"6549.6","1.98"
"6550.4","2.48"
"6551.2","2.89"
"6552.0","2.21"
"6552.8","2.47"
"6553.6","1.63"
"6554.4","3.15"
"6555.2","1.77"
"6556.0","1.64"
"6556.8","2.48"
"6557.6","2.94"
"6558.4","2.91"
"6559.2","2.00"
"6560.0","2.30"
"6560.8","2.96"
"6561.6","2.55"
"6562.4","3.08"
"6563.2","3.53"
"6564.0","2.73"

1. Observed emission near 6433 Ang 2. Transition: Hbeta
